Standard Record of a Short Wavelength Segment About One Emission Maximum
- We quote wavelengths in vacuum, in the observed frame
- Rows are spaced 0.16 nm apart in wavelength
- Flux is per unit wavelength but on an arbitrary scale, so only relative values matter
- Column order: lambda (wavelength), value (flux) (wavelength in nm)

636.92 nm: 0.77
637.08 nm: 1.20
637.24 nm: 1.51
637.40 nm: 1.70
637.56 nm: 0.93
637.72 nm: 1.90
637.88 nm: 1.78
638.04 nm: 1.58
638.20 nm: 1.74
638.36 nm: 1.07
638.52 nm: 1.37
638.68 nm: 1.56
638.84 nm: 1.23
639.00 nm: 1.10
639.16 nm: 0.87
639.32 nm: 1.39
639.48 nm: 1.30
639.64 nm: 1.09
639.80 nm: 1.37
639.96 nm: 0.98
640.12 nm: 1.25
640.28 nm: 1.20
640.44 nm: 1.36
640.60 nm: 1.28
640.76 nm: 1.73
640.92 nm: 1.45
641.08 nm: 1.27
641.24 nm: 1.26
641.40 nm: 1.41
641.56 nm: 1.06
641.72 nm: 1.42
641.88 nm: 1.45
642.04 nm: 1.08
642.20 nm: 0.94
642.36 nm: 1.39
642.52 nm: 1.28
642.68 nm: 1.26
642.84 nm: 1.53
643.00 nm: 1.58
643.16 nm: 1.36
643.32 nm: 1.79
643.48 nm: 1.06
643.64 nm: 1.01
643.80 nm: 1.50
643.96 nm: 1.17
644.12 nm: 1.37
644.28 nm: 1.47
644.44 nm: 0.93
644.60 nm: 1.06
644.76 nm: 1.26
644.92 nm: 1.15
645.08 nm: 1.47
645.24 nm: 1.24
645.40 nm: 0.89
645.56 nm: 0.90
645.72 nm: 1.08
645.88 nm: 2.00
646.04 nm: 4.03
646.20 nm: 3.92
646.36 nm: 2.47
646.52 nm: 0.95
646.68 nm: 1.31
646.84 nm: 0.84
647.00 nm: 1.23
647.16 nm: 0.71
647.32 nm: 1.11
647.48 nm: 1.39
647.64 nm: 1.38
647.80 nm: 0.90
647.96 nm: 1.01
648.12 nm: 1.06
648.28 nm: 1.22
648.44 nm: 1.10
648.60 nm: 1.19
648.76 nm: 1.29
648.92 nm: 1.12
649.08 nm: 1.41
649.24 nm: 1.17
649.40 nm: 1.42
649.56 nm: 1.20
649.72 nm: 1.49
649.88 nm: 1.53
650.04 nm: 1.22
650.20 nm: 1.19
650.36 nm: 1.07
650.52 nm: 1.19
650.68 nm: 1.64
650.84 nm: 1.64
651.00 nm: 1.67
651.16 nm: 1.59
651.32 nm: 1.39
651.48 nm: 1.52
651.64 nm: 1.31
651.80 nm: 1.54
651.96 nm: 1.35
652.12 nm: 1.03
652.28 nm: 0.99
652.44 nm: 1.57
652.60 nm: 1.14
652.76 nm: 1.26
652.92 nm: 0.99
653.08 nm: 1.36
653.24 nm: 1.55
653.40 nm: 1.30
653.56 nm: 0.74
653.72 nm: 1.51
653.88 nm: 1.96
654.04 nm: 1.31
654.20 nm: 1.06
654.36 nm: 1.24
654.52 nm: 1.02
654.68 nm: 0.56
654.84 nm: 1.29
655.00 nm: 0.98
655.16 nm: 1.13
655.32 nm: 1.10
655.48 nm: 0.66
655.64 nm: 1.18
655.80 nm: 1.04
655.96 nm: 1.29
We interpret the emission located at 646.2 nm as H-beta 4861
